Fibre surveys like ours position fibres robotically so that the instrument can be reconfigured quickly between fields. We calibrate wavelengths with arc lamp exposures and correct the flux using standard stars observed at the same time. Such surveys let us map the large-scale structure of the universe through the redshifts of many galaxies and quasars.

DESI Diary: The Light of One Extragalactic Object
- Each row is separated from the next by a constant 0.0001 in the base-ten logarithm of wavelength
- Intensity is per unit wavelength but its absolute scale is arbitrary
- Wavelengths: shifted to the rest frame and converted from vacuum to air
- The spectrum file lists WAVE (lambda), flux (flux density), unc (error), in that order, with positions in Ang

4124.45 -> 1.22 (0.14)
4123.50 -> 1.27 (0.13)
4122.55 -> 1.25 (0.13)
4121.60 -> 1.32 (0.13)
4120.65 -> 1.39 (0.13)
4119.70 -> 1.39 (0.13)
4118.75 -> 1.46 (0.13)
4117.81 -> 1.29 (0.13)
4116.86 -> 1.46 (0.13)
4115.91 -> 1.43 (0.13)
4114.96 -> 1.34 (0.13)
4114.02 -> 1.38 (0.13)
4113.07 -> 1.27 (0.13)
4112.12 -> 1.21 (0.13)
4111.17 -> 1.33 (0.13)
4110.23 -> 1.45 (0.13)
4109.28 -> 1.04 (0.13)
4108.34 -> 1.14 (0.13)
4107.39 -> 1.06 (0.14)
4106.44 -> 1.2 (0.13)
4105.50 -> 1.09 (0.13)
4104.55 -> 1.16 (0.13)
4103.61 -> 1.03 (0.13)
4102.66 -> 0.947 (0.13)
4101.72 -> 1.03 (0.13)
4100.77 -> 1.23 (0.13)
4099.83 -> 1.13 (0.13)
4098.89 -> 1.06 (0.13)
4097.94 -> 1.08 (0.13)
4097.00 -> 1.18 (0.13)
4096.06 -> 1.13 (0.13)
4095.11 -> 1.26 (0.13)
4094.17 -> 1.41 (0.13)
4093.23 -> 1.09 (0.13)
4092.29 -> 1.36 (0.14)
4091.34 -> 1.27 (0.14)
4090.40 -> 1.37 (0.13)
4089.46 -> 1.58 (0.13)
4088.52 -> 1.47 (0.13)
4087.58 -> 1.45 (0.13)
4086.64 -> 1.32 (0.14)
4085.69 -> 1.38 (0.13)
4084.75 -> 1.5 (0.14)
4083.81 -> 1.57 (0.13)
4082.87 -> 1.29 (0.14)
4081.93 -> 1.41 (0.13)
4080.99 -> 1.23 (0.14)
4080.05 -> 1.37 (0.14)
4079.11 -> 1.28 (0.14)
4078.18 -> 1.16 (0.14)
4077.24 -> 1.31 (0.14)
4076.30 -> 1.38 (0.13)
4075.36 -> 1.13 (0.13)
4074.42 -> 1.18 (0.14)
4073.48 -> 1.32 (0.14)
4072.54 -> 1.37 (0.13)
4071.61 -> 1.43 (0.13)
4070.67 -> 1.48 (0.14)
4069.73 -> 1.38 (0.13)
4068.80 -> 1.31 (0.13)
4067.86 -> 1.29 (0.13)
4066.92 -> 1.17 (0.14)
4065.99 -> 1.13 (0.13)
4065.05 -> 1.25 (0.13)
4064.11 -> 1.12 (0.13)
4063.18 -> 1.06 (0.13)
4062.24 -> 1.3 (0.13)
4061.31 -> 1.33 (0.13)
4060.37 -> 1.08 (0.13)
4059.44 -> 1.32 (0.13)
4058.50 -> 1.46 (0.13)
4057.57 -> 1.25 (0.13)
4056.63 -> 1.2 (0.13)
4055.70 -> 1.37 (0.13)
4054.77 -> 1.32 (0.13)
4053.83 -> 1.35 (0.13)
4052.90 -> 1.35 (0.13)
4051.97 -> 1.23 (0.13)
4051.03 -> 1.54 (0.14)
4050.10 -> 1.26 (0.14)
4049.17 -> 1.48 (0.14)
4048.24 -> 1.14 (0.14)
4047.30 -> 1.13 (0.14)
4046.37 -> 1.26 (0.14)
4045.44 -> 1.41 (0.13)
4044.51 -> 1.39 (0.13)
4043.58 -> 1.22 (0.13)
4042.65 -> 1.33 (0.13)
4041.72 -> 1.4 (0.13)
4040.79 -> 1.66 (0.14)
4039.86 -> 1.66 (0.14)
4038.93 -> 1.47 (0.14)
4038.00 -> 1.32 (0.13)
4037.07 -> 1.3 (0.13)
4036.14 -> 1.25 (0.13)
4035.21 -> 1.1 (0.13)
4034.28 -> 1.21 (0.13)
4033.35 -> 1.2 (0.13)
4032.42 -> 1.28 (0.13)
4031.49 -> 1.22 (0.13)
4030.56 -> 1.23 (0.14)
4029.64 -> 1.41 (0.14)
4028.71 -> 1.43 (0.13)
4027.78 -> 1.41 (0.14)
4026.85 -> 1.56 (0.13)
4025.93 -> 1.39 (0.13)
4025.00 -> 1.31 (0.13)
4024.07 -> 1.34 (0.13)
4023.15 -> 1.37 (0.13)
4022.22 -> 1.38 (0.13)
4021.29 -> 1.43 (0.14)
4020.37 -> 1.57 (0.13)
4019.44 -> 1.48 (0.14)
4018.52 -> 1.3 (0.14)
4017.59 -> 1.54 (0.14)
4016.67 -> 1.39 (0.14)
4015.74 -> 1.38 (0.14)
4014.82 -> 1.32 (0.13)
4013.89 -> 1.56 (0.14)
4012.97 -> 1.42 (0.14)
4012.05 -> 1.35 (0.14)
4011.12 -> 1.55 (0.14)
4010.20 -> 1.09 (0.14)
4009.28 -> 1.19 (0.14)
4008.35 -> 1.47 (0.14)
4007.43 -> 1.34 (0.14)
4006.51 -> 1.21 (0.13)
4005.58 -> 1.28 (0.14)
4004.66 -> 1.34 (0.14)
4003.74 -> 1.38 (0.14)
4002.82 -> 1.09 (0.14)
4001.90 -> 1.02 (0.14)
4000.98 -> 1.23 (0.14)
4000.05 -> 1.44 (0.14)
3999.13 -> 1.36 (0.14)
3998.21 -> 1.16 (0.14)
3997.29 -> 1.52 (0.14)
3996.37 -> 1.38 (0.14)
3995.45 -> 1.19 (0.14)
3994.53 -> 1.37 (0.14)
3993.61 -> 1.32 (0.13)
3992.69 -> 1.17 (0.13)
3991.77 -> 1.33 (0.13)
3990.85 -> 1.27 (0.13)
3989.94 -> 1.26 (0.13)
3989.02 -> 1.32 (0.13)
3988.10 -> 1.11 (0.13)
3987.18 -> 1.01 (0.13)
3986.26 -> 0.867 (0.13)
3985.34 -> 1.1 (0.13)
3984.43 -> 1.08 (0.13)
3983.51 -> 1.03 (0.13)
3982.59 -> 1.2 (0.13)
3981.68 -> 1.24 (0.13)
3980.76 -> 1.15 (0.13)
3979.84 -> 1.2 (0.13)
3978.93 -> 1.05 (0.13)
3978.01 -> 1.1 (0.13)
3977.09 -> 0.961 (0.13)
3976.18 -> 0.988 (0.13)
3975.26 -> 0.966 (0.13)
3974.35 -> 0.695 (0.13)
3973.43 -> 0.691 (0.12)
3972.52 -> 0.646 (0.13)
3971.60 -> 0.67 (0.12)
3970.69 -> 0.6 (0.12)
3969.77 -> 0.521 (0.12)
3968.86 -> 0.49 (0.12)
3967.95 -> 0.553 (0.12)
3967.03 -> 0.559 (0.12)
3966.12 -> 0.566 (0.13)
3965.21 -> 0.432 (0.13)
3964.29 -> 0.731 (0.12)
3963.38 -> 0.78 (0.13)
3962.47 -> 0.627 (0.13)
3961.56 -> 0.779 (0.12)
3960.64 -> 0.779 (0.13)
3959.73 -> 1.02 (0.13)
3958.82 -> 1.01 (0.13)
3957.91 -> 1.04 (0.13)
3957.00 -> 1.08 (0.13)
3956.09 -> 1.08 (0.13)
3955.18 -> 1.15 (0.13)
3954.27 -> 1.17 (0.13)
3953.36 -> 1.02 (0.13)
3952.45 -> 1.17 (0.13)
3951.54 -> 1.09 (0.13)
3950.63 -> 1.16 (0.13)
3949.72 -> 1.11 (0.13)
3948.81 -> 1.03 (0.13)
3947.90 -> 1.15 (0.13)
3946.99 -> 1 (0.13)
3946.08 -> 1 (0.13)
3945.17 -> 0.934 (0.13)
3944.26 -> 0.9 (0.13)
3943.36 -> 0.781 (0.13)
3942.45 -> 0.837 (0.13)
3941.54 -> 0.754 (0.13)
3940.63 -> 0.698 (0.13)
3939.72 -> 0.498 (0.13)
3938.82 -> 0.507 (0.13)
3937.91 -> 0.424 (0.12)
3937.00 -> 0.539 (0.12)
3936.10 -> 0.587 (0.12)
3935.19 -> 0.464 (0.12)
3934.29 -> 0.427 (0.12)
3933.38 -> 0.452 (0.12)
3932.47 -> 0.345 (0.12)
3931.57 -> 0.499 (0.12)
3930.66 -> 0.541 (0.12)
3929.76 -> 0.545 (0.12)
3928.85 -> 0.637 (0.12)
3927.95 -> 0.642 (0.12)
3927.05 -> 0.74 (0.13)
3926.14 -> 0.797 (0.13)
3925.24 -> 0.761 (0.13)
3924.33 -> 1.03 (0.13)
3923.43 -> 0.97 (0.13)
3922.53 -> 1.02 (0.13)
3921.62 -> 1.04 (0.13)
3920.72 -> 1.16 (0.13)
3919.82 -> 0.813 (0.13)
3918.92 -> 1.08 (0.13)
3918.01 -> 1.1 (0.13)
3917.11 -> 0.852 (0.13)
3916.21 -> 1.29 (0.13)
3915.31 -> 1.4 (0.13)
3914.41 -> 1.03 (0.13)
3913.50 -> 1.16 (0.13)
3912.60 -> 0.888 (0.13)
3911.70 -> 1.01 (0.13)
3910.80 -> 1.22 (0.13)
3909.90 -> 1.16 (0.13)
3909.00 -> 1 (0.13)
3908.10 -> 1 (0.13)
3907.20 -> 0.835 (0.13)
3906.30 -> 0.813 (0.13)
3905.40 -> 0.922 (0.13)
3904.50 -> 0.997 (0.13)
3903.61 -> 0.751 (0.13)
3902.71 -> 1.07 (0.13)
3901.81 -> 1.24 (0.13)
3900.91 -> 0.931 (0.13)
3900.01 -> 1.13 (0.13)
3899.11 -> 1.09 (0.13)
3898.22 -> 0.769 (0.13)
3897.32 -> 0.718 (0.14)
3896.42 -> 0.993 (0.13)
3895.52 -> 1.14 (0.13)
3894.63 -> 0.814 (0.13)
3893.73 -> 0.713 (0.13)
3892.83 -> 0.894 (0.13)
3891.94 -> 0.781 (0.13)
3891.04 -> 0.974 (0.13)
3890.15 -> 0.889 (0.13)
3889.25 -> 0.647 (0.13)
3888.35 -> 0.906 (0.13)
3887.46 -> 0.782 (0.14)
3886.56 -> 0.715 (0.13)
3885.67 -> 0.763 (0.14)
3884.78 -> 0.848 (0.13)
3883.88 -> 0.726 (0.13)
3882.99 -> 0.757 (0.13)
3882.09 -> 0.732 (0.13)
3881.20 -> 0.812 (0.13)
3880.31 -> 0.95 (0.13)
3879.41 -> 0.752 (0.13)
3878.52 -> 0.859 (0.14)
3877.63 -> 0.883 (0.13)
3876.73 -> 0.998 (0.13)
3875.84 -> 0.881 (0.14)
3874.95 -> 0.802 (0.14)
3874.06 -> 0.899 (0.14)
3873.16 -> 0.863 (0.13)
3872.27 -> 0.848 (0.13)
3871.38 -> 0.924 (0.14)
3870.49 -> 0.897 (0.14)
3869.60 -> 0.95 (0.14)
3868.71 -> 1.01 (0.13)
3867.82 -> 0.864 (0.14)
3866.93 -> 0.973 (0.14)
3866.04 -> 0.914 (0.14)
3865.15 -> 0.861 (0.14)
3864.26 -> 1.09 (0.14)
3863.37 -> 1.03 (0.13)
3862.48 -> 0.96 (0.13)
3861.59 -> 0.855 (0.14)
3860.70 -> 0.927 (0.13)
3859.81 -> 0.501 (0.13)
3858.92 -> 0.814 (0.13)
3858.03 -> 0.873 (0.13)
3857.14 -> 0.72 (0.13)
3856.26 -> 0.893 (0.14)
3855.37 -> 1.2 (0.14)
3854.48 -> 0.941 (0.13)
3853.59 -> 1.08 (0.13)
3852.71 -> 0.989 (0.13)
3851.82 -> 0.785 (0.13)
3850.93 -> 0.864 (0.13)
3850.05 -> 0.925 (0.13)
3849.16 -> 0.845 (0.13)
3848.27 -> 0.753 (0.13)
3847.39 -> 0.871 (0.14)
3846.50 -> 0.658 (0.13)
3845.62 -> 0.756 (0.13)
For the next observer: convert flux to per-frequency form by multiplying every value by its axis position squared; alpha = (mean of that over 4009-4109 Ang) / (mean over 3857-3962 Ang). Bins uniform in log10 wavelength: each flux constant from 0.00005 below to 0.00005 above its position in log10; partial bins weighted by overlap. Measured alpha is 1.59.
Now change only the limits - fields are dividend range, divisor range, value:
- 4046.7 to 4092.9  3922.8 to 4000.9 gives 1.53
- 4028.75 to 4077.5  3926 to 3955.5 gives 1.78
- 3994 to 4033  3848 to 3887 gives 1.66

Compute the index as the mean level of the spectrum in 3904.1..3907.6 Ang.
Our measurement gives 0.891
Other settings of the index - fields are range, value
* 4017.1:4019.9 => 1.44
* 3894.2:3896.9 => 0.981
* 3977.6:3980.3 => 1.12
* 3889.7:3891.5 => 0.931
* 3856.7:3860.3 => 0.729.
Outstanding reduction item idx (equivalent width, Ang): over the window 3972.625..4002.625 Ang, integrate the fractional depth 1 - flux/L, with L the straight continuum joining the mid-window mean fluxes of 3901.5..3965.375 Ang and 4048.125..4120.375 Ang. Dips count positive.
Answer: -3.4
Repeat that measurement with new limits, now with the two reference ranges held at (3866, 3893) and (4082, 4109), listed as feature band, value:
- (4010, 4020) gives -2.8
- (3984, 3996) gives -1.5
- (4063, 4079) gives -0.9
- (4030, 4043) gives -2.2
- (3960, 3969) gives 3.3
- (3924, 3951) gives 6.7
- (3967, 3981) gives 3.0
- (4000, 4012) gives -2.2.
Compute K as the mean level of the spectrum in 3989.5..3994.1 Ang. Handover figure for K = 1.27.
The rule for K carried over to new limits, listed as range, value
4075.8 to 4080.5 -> 1.3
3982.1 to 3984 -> 1.12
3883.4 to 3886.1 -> 0.78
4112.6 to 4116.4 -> 1.36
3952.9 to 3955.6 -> 1.11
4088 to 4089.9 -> 1.52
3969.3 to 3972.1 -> 0.596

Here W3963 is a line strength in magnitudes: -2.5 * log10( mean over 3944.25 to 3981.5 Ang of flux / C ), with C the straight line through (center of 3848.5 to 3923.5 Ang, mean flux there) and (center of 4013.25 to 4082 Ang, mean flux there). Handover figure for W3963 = 0.24 mag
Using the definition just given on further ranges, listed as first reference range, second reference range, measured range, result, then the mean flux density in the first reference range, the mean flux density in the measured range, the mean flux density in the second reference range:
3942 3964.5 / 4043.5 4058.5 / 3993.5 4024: -0.15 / 0.98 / 1.35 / 1.31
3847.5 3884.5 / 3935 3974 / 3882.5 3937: -0.03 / 0.883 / 0.868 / 0.807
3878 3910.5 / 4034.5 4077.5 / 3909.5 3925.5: -0.12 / 0.887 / 1.06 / 1.31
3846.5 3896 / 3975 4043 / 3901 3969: 0.22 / 0.87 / 0.865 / 1.29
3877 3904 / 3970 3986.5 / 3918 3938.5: 0.26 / 0.869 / 0.712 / 0.953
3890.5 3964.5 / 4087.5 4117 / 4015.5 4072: -0.19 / 0.892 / 1.33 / 1.23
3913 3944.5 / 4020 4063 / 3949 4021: -0.04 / 0.779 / 1.1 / 1.34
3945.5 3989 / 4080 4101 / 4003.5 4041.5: -0.24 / 0.928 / 1.37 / 1.31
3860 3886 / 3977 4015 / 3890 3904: 0.02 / 0.88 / 0.933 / 1.24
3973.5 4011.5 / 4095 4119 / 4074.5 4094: -0.12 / 1.19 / 1.34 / 1.2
